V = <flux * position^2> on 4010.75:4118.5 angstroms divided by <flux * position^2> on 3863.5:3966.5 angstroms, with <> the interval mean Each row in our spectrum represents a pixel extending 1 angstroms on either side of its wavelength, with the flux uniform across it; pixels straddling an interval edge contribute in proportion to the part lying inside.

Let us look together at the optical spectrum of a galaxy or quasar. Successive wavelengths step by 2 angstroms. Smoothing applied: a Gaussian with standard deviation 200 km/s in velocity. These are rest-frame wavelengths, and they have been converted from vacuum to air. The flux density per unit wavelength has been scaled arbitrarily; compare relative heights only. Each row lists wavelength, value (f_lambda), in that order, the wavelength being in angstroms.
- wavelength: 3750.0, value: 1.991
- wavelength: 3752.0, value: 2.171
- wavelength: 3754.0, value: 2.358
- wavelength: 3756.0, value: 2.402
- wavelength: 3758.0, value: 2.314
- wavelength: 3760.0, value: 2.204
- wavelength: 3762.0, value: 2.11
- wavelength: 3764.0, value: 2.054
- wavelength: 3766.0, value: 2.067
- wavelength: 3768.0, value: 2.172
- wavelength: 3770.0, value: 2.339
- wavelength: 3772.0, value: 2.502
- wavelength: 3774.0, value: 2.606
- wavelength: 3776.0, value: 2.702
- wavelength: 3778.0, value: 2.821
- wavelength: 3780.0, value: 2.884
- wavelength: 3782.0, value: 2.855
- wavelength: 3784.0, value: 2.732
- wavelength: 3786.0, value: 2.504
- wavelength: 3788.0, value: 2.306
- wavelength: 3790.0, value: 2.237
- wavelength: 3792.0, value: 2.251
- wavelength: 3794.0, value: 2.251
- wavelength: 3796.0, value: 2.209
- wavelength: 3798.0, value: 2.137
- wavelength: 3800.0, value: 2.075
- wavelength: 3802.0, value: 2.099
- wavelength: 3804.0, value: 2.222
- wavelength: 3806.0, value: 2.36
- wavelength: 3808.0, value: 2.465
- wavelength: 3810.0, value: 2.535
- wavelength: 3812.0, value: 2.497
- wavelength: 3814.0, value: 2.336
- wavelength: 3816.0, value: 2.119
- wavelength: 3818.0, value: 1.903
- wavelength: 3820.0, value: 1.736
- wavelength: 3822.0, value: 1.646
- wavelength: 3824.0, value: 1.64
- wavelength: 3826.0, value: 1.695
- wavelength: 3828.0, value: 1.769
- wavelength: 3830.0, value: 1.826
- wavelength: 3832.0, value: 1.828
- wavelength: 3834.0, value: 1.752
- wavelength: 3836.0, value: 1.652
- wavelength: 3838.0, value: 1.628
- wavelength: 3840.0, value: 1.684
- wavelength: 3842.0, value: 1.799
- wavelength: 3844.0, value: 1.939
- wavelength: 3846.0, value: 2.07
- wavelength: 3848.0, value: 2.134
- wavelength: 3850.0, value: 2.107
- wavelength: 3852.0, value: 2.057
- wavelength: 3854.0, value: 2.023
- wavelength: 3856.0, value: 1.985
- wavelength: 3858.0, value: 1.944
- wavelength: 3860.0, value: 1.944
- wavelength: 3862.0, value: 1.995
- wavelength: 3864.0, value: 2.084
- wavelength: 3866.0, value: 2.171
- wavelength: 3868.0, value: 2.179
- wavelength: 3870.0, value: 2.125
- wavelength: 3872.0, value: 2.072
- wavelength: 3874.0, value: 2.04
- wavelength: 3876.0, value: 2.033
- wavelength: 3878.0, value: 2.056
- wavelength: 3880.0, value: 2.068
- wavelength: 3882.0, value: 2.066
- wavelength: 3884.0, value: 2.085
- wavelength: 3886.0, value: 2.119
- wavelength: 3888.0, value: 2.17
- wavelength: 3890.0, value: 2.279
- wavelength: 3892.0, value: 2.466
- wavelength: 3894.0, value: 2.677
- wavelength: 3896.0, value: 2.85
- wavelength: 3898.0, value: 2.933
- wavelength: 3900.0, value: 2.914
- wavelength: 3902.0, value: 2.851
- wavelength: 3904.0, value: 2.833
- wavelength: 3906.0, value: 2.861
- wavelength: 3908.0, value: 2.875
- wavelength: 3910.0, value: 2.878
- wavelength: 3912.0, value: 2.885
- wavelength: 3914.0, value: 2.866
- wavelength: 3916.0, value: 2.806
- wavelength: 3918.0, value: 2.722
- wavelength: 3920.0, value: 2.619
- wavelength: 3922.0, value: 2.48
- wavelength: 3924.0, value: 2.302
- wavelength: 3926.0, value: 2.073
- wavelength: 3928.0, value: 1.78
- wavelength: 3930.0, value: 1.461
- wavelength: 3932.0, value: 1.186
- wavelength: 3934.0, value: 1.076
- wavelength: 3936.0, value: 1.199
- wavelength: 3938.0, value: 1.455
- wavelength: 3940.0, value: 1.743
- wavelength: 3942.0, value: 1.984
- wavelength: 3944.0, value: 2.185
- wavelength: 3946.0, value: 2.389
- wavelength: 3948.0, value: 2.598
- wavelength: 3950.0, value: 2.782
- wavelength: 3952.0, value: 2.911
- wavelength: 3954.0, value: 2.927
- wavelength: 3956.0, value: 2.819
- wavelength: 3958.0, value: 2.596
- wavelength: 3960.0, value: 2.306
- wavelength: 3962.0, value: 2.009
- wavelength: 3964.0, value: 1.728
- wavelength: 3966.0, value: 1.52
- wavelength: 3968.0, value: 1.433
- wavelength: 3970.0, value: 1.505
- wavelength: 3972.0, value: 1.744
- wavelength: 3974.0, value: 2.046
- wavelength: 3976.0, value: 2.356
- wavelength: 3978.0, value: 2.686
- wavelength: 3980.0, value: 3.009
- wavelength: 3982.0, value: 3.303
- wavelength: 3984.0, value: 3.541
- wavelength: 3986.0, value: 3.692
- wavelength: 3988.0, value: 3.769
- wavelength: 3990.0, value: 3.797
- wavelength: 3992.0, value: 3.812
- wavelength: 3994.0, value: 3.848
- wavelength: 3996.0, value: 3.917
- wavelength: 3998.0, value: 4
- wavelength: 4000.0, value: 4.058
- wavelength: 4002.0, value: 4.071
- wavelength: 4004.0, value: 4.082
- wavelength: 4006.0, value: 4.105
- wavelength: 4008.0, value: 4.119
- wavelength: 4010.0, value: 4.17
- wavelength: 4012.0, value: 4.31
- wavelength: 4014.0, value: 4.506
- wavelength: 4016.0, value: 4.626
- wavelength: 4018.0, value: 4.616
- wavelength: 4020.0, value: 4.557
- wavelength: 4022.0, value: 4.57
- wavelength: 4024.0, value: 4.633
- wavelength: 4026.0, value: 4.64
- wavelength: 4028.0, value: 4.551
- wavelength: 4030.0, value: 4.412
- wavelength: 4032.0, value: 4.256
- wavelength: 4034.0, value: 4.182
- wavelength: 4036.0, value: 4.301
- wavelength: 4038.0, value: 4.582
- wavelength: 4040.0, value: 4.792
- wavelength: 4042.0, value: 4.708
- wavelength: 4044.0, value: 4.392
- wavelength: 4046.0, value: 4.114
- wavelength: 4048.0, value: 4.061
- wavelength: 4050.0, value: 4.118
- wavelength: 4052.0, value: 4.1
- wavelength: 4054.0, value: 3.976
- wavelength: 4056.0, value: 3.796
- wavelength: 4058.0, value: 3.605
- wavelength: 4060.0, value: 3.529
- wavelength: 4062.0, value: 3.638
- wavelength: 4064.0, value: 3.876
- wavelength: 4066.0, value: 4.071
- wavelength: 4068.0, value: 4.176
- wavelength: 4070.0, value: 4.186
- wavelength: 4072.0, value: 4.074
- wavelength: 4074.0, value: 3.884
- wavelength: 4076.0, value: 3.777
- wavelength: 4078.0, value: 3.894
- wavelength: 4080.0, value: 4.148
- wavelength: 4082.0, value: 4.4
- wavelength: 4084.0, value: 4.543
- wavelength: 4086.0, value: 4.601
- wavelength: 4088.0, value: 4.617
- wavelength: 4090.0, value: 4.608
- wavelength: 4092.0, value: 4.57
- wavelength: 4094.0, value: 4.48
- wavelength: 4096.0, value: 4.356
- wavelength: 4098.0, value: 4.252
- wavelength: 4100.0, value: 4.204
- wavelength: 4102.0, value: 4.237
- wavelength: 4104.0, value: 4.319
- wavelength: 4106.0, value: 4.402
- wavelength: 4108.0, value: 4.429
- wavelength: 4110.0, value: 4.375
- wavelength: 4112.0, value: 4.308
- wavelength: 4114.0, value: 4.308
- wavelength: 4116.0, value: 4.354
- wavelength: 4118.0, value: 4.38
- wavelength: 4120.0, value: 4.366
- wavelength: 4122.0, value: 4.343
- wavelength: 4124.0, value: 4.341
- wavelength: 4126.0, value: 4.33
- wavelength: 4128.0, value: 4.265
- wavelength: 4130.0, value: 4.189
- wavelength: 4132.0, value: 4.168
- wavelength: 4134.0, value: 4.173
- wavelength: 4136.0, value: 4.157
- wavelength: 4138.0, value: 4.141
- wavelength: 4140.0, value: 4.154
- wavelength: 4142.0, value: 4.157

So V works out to 2.01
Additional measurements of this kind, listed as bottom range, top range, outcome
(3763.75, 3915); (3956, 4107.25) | 1.89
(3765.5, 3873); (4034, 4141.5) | 2.26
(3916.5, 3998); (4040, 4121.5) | 1.82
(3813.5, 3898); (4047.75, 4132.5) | 2.33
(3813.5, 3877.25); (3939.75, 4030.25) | 1.83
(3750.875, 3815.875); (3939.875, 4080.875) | 1.71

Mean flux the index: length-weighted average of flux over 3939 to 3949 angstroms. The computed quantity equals 2.18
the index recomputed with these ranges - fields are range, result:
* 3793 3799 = 2.2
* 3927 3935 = 1.38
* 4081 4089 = 4.54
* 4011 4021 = 4.52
